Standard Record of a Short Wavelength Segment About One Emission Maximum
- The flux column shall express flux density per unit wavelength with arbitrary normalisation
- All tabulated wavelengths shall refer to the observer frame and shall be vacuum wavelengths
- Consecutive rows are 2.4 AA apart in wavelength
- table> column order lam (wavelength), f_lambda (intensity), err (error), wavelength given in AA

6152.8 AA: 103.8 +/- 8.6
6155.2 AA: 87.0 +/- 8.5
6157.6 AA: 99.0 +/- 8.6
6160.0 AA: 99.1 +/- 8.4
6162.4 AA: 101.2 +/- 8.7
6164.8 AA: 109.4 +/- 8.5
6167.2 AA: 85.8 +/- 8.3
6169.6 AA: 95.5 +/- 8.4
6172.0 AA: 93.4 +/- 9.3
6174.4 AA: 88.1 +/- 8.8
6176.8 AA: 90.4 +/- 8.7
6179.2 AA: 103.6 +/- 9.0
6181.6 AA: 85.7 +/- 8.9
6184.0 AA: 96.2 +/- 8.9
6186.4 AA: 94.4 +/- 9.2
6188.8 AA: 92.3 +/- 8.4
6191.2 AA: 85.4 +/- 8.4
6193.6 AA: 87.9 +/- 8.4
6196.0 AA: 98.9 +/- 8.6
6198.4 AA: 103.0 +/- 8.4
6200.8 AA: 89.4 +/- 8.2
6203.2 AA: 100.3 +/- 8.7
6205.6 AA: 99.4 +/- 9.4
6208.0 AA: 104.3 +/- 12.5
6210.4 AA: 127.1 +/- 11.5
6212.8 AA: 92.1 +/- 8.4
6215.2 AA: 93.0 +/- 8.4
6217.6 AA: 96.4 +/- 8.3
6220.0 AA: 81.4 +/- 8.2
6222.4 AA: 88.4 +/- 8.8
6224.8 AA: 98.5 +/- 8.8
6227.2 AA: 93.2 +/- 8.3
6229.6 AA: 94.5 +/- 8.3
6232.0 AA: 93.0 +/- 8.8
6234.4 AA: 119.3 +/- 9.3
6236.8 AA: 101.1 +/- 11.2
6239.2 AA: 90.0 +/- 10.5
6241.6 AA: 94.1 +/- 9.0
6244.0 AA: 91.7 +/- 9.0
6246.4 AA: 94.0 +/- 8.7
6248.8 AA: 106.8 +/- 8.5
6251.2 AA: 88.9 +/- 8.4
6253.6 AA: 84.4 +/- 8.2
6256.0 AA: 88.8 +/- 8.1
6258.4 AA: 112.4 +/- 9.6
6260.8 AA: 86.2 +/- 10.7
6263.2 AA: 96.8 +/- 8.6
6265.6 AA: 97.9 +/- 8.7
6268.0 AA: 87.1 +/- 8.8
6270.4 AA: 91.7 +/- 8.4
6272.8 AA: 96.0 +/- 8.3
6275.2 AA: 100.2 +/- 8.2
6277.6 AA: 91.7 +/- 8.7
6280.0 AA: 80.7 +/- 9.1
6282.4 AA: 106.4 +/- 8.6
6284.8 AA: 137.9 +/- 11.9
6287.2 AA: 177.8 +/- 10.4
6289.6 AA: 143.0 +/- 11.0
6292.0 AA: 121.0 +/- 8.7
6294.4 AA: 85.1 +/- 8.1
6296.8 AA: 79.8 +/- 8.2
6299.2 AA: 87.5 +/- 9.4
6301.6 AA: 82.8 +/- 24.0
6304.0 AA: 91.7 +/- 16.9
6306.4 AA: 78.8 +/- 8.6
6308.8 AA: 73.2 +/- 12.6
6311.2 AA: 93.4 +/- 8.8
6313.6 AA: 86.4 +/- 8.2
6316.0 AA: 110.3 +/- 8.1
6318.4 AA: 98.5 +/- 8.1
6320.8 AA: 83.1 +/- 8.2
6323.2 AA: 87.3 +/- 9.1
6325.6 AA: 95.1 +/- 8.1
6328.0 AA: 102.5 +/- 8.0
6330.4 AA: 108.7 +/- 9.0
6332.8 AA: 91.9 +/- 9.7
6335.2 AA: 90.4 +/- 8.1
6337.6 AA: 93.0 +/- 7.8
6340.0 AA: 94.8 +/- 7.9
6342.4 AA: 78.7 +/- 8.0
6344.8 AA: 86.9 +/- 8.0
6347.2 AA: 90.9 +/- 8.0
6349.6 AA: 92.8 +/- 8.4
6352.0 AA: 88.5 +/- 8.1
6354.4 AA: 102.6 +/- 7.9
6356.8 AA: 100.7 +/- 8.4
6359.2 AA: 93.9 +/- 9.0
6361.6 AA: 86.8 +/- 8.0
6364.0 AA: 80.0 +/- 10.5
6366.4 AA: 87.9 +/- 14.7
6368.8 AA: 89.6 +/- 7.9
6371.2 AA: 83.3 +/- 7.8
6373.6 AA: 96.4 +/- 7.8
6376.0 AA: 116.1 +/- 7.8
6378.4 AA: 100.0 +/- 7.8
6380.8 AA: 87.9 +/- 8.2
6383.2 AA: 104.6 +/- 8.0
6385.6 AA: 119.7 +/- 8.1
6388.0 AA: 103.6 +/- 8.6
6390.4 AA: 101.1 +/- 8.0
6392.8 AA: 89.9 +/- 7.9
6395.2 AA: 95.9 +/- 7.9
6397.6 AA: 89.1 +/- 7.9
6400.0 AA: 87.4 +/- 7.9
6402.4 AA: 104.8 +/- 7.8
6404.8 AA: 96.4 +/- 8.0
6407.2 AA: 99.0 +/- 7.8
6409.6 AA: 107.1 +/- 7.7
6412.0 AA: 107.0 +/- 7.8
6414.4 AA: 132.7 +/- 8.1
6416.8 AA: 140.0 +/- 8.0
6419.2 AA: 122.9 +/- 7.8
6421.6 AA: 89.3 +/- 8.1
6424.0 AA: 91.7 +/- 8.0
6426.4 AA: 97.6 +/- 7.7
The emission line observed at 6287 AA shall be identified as H-beta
